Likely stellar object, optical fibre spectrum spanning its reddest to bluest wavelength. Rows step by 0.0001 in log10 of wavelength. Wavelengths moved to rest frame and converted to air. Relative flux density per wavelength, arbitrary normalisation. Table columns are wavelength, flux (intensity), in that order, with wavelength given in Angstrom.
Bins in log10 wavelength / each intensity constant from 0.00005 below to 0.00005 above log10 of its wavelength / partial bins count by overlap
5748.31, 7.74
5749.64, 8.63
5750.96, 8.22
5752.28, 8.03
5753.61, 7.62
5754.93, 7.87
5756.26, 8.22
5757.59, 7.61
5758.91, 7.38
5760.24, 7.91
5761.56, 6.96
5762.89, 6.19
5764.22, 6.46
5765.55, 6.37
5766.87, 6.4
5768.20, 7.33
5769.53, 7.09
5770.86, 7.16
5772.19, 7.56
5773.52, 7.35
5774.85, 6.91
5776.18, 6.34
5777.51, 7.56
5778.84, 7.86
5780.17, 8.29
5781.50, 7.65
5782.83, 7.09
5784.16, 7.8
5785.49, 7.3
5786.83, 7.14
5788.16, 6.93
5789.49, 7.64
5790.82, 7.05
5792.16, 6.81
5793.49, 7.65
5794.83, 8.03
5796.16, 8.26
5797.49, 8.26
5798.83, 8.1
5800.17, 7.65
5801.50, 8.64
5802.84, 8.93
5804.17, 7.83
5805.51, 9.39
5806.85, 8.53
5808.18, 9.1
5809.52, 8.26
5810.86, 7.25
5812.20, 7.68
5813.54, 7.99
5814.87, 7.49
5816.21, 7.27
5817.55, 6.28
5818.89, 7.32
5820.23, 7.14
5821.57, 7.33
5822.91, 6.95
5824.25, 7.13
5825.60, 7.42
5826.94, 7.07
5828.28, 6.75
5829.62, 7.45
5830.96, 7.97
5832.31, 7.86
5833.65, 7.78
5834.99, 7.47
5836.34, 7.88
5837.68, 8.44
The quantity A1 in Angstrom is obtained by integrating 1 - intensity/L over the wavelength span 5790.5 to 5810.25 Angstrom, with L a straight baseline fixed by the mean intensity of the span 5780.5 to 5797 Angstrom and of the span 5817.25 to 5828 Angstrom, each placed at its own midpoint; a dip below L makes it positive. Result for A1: -2.3 Angstrom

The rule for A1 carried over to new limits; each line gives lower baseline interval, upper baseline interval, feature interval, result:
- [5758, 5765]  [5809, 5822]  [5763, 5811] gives -2.7 Angstrom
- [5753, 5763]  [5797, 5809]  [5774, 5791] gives 1.5 Angstrom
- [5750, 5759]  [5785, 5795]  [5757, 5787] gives 1.5 Angstrom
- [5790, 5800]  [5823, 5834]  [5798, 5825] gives -0.9 Angstrom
